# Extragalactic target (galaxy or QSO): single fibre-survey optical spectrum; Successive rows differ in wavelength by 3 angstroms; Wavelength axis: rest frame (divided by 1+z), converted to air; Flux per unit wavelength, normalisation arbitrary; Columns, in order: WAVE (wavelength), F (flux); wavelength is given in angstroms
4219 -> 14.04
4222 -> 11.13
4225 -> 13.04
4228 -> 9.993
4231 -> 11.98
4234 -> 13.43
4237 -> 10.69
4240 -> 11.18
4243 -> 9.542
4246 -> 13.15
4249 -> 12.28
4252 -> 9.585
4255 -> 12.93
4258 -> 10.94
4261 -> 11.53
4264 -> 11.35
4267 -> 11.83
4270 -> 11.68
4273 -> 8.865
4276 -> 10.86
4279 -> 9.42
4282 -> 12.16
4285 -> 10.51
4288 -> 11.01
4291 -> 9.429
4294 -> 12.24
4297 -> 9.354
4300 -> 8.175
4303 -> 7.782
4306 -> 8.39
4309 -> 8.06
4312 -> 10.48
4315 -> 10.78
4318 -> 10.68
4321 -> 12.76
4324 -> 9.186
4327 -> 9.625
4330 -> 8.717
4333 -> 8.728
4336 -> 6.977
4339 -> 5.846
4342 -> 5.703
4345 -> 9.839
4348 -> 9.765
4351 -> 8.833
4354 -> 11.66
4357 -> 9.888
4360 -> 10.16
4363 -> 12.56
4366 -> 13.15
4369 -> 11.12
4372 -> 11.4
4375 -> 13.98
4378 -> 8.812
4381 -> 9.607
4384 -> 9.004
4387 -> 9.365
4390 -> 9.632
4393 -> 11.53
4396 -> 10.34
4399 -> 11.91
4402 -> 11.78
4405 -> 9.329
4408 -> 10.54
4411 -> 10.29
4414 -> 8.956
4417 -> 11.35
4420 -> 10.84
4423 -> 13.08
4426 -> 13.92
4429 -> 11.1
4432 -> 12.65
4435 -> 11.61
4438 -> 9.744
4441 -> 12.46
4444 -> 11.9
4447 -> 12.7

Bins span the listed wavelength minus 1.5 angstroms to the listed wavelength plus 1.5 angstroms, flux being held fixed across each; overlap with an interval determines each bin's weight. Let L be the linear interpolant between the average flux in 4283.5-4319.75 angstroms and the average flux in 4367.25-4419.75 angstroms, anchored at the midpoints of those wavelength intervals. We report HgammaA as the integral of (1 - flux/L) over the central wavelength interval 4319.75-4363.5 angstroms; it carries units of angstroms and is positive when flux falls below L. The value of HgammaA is 3.7 angstroms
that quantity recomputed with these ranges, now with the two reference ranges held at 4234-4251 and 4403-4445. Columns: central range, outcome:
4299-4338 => 7.4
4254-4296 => 1.6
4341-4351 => 2.4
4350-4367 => 0.5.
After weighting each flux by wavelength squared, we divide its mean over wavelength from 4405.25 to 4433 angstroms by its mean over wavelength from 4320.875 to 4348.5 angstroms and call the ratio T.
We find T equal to 1.4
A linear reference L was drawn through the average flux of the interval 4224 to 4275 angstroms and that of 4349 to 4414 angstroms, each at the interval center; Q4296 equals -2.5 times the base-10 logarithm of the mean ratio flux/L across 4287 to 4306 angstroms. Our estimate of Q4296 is 0.17 mag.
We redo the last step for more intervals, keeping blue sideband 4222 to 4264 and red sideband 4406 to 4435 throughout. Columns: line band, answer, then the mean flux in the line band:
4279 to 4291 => 0.07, 10.8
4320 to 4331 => 0.15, 10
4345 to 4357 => 0.14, 10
